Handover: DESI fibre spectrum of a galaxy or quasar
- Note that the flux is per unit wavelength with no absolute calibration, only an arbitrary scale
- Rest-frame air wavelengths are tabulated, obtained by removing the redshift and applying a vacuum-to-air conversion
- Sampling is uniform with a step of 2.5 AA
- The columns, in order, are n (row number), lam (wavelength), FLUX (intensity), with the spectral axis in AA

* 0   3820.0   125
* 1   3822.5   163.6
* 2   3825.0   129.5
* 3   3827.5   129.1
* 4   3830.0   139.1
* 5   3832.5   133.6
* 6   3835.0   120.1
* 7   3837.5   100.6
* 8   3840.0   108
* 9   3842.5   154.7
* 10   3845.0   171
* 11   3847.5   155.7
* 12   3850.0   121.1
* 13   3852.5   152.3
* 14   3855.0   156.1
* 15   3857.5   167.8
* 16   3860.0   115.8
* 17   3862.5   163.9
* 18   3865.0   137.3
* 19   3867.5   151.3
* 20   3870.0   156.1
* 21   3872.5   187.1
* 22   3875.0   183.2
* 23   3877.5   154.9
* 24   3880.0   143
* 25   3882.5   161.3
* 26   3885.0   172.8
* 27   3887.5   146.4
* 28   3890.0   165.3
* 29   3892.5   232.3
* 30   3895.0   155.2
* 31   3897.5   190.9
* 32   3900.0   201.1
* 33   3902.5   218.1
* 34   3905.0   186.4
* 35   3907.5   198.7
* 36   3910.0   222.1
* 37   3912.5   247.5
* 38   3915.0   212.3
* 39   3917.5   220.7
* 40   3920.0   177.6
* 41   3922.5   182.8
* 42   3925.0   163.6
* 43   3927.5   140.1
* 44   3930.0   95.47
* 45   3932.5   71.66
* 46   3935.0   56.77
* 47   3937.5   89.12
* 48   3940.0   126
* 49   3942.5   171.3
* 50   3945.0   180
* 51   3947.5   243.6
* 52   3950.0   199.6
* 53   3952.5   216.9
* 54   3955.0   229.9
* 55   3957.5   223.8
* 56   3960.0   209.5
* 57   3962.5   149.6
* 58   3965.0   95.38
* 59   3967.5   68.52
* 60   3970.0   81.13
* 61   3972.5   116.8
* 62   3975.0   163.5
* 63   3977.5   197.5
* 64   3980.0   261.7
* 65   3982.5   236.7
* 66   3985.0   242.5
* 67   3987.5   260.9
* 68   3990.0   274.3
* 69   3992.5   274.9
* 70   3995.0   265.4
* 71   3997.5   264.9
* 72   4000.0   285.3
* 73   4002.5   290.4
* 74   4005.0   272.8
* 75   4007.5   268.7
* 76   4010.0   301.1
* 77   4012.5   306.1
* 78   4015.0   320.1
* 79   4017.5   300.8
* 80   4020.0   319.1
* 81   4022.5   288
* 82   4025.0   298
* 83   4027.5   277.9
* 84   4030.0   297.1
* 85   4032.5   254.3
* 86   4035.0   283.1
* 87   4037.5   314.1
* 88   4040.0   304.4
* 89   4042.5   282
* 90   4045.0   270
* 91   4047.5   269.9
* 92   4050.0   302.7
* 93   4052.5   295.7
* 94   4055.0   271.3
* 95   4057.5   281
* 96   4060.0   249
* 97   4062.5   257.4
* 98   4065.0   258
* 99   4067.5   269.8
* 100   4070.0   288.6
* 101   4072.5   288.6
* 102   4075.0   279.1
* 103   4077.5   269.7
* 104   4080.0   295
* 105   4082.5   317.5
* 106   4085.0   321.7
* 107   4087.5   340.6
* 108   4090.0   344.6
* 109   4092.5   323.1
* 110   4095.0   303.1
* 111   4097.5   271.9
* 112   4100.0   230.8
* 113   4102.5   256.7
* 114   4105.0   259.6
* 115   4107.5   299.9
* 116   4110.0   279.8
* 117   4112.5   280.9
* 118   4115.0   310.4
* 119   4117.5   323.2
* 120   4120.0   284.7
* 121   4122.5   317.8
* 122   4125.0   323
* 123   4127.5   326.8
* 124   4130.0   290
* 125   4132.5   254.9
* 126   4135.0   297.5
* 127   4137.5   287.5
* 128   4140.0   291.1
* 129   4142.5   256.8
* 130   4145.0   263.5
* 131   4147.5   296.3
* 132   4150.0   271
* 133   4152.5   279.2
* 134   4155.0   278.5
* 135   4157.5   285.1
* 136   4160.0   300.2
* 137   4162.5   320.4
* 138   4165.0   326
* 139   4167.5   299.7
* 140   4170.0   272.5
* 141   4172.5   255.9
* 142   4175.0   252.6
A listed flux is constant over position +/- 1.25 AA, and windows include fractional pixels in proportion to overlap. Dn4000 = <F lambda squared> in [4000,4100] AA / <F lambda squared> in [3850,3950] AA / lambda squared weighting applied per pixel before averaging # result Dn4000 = 1.9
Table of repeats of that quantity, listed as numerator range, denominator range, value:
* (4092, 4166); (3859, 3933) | 1.88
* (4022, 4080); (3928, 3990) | 1.75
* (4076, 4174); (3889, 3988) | 1.81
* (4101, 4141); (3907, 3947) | 2.01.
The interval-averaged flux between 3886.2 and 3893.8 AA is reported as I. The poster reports 181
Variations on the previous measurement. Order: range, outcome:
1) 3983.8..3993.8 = 263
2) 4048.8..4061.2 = 280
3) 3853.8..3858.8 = 162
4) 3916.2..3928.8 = 177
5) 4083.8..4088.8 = 331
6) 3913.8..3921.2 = 204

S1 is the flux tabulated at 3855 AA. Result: 156.1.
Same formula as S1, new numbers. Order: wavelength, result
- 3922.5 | 182.8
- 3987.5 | 260.9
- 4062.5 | 257.4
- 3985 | 242.5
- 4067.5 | 269.8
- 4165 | 326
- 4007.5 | 268.7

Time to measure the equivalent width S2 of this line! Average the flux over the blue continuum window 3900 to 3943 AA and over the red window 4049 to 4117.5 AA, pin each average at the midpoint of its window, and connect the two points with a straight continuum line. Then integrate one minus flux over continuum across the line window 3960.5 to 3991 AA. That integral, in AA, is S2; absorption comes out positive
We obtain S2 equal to 4.2 AA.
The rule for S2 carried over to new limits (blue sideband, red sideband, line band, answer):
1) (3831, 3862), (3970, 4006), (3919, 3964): 9.6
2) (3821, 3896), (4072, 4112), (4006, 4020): -3.2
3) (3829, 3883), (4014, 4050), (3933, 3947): 5.7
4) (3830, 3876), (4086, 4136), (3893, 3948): 3.9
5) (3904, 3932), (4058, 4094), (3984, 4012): -4.1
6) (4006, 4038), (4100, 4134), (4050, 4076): 1.5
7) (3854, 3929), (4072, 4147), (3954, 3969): 3.7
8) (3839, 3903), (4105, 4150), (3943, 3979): 6.3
